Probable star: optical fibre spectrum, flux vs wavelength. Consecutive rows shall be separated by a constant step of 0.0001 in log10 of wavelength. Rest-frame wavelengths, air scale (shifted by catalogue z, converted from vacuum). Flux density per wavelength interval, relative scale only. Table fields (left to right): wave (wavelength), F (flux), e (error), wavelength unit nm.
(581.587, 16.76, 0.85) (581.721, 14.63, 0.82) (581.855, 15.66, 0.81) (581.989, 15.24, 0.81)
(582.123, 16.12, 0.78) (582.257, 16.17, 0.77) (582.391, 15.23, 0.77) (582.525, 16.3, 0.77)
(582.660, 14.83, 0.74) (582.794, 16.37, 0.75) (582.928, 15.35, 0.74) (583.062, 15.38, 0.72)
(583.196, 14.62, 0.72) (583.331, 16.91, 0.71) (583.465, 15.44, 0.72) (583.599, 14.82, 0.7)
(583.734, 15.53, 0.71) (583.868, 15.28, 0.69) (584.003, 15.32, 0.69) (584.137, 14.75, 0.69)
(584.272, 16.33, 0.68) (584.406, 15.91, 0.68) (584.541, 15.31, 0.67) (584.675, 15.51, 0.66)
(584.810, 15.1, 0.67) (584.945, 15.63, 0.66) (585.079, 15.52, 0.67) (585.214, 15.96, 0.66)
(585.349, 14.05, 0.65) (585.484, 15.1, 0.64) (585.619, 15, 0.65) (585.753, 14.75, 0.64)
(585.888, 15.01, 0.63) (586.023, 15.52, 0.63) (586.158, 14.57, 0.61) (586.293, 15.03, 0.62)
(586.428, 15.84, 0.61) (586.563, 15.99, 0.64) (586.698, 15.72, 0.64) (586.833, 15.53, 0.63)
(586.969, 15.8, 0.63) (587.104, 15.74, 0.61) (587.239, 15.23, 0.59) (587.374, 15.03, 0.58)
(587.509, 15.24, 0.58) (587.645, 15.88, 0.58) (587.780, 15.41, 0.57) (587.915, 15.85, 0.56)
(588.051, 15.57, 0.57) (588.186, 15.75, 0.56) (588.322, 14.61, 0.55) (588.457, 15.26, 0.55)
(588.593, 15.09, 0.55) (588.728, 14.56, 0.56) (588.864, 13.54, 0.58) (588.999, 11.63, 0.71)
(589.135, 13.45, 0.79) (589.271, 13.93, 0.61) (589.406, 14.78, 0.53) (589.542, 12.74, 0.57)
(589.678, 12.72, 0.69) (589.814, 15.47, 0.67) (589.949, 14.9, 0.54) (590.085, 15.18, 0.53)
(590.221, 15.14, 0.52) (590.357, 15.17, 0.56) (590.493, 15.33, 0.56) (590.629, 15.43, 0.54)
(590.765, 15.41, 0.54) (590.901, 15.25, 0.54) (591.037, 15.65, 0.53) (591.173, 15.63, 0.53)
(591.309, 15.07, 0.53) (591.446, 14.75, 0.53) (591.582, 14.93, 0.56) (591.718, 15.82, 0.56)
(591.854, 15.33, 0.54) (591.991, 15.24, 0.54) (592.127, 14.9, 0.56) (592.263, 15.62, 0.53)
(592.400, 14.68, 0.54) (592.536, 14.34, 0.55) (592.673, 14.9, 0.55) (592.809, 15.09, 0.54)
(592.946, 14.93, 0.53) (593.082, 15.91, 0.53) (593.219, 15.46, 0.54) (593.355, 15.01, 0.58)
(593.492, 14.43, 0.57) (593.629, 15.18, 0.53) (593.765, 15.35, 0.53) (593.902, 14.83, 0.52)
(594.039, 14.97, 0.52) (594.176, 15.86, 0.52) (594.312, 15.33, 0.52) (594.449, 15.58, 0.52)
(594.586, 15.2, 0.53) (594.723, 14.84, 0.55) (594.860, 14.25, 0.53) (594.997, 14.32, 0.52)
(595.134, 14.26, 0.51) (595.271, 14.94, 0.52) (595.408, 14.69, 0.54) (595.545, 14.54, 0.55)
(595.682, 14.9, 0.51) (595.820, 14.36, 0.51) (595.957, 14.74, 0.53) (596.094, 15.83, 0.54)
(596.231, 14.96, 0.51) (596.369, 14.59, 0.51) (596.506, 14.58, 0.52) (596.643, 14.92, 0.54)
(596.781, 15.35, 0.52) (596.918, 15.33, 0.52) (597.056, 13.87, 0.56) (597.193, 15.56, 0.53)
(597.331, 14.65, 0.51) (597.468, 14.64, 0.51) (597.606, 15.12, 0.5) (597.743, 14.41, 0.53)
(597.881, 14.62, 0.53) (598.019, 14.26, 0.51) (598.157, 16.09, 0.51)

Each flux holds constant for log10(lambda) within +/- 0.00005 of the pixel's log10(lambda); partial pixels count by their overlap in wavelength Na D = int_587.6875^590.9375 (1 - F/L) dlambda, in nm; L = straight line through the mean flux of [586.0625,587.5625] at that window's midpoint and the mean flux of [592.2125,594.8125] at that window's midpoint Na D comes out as 0.14 nm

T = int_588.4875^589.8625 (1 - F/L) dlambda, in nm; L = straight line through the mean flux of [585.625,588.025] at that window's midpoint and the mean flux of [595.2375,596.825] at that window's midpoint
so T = 0.13 nm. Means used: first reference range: 15.4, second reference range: 14.9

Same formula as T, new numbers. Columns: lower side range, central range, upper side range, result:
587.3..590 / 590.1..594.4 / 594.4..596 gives -0.16 nm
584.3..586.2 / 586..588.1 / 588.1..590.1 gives -0.10 nm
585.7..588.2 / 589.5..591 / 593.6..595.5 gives 0.04 nm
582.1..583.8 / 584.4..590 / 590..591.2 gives 0.18 nm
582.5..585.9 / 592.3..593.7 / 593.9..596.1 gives 0.00 nm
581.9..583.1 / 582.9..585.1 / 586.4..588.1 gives 0.03 nm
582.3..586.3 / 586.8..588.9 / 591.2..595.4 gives -0.01 nm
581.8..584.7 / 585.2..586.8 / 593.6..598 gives 0.02 nm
